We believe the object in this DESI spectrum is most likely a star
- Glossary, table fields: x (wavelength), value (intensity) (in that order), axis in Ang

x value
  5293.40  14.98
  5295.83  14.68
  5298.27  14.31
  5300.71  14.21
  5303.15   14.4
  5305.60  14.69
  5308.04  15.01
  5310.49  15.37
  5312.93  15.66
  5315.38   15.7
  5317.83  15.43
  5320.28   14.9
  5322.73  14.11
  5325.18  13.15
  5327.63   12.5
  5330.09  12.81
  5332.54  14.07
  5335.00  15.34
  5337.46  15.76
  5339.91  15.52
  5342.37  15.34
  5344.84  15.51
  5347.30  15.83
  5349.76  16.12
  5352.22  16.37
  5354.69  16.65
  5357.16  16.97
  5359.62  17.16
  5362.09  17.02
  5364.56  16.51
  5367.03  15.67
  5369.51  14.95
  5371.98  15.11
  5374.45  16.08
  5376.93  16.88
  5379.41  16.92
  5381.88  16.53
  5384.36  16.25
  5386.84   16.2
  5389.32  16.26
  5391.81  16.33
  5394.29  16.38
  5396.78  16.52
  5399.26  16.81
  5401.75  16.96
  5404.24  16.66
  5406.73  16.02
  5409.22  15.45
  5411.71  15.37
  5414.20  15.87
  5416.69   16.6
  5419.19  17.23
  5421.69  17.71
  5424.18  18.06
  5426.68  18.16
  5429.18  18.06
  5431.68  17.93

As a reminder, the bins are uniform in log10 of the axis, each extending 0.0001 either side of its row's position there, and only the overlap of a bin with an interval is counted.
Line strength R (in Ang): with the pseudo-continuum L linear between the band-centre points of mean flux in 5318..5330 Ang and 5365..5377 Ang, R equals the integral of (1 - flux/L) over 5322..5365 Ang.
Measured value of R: -2.38 Ang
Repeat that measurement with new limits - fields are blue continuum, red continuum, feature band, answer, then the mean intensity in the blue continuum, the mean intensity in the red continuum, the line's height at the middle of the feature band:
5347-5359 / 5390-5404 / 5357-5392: 0.5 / 16.5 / 16.6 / 16.5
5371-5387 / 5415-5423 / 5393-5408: 0.2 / 16.3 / 17.1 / 16.7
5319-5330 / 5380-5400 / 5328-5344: -0.7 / 13.6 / 16.4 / 14.1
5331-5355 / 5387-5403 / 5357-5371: -0.3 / 15.6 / 16.5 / 16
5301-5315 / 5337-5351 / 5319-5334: 1.7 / 15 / 15.7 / 15.4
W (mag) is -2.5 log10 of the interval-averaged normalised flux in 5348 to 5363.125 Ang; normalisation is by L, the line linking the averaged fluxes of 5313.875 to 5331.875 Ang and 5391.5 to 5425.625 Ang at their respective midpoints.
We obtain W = -0.11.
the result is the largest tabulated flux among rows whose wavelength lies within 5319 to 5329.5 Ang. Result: 14.9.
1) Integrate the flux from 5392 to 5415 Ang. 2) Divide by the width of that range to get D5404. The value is 16.2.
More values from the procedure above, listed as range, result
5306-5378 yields 15.4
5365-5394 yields 16.1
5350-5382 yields 16.4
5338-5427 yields 16.4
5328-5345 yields 14.7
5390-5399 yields 16.4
